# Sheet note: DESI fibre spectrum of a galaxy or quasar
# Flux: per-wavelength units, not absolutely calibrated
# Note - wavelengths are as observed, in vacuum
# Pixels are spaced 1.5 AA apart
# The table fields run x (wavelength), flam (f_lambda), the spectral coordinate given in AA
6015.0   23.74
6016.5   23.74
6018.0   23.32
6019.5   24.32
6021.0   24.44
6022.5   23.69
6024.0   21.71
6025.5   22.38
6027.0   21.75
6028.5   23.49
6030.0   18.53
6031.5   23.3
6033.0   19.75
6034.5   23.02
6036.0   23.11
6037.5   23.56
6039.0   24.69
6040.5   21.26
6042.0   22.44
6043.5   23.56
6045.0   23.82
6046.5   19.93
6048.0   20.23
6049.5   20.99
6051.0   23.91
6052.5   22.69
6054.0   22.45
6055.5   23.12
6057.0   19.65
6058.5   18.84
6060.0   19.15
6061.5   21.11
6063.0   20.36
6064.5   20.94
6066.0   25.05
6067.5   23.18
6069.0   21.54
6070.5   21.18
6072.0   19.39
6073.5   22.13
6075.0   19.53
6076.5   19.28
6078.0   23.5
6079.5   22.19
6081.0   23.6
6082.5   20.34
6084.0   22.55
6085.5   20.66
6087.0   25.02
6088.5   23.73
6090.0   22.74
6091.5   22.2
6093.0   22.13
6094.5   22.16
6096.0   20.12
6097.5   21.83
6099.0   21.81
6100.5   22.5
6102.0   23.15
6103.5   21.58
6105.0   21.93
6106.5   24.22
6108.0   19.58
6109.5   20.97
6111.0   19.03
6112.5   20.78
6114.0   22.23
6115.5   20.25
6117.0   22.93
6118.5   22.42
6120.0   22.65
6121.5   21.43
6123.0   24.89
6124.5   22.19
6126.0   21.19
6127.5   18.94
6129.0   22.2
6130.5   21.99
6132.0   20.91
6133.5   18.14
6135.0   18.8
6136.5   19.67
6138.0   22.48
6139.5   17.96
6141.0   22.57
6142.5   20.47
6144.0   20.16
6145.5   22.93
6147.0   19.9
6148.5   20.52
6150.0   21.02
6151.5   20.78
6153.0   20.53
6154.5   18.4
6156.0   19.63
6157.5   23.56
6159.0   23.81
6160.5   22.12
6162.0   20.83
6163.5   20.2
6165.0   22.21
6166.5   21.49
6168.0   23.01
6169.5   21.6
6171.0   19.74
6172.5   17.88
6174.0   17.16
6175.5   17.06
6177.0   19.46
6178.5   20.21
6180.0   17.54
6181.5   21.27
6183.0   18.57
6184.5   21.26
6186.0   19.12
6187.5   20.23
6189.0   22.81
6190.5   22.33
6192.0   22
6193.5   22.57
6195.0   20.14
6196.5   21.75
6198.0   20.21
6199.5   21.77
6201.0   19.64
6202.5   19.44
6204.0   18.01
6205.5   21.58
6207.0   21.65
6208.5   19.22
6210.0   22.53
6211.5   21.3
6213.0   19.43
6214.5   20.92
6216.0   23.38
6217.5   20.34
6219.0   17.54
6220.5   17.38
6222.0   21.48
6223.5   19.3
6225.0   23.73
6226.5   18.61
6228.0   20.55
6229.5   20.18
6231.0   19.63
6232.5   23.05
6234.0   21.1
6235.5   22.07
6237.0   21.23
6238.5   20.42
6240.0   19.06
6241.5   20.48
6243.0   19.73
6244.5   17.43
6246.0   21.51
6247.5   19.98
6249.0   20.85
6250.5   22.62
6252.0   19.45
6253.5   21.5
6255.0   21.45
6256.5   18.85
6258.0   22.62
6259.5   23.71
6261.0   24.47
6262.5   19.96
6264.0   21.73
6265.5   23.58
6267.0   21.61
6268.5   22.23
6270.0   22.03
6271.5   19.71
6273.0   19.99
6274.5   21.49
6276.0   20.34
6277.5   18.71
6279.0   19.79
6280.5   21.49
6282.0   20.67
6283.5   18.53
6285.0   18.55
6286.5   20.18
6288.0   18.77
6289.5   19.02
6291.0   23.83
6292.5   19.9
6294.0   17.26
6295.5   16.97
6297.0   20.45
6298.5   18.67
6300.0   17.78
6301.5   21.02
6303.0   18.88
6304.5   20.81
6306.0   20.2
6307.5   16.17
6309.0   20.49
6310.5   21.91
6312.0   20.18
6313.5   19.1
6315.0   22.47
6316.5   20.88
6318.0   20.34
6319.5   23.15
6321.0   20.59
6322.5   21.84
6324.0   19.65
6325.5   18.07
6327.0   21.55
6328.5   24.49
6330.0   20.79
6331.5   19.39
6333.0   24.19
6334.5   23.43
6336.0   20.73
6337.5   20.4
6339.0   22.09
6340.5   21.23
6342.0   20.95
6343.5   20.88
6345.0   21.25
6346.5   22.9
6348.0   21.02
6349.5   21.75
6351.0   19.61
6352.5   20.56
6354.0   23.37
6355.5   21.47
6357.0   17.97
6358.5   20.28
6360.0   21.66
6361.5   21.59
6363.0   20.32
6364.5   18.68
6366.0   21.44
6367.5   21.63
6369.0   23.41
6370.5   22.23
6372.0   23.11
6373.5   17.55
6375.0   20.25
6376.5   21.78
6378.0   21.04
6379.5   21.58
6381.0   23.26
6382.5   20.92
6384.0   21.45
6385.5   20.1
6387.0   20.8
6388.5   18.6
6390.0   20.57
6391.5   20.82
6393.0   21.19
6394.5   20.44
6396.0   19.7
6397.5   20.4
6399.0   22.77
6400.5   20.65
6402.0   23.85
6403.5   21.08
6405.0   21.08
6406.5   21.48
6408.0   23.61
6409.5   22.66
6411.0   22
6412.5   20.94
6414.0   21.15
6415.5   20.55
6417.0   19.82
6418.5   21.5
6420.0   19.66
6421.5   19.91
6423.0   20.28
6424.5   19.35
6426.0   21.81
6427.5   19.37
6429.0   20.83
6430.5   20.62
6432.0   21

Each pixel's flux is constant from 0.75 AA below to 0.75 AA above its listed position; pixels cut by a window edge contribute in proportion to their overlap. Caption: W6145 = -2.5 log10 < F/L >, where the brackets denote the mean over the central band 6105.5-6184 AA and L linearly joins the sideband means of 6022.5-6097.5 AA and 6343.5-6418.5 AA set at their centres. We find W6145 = 0.05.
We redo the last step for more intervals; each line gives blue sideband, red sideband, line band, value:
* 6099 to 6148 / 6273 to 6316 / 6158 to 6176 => 0.01 mag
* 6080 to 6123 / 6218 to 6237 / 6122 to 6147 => 0.03 mag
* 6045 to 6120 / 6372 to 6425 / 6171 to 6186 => 0.13 mag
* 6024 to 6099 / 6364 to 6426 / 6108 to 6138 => 0.03 mag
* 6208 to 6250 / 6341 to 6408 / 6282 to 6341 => 0.02 mag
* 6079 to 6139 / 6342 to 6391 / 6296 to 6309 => 0.10 mag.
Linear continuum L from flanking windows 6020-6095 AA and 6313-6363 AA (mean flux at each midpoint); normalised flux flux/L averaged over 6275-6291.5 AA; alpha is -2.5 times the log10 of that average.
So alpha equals 0.07 mag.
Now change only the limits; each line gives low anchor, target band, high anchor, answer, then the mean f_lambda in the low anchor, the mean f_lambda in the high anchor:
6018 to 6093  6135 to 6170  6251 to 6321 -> 0.02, 22.1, 20.5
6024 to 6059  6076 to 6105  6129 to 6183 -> -0.04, 22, 20.5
